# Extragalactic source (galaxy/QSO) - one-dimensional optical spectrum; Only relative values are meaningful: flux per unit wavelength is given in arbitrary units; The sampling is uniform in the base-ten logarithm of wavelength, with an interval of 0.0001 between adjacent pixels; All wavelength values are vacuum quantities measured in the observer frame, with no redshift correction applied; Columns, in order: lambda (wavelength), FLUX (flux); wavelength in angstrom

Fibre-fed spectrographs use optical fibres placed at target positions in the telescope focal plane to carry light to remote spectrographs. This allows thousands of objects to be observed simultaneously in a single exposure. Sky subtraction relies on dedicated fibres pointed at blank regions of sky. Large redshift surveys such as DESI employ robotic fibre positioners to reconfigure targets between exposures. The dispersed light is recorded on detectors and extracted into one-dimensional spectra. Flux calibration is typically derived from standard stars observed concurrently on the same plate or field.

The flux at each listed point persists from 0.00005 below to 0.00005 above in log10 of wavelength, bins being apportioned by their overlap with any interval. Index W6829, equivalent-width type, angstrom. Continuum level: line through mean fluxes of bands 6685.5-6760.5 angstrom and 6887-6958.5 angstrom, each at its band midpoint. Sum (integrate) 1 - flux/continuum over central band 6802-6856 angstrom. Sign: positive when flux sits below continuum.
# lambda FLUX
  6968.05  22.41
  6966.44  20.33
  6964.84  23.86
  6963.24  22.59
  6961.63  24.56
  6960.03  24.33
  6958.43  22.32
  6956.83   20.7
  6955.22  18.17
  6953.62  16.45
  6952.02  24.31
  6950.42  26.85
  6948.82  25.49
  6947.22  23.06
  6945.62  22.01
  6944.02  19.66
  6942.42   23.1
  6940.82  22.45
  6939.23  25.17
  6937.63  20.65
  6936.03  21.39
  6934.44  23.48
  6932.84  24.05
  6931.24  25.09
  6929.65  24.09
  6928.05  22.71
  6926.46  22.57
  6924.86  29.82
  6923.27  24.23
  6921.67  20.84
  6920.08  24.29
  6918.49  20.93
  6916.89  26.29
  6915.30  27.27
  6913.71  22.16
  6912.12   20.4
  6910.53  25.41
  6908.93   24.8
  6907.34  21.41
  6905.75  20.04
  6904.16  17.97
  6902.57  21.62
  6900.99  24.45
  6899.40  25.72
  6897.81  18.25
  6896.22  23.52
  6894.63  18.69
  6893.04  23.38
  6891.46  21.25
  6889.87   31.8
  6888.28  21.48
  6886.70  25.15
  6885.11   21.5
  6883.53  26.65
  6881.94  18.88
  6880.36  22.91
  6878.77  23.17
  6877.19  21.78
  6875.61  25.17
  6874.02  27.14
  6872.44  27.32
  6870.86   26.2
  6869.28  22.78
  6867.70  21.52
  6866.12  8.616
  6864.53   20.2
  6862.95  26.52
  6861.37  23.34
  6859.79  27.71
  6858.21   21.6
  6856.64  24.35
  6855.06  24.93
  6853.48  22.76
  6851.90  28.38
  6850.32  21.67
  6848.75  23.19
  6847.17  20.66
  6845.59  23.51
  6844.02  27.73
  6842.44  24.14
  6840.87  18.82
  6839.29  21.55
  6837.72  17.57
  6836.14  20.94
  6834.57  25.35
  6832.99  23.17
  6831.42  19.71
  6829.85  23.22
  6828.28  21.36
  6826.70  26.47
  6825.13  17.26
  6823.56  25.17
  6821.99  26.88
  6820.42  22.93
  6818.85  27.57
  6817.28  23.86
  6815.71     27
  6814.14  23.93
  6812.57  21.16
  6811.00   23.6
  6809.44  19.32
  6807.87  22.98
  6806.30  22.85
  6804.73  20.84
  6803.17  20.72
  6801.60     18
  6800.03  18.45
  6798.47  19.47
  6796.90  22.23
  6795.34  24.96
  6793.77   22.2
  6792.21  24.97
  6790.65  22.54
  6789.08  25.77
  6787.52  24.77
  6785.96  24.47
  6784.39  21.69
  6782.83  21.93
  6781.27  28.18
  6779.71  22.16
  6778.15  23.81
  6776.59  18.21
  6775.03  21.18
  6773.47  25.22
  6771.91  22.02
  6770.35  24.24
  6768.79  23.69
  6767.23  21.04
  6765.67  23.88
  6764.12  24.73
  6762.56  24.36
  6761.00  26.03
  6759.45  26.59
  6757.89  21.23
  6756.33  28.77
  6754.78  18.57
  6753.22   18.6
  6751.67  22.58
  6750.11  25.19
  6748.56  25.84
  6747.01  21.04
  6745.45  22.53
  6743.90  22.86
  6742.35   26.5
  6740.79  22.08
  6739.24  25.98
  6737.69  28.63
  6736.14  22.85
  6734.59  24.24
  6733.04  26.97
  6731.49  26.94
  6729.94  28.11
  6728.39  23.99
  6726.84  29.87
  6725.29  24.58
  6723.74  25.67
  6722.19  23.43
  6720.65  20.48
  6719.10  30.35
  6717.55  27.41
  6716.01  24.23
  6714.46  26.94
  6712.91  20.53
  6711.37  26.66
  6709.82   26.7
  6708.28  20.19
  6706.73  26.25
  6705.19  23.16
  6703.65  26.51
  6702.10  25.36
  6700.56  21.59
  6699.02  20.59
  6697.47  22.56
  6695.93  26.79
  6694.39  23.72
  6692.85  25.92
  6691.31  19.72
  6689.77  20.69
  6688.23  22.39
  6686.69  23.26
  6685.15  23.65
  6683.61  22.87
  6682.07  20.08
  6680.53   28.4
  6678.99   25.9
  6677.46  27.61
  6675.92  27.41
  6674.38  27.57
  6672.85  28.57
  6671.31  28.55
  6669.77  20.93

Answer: 1.4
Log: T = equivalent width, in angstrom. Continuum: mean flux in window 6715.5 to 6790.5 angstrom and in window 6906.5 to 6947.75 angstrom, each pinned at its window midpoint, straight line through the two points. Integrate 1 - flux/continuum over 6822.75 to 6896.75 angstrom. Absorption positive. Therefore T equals 2.2 angstrom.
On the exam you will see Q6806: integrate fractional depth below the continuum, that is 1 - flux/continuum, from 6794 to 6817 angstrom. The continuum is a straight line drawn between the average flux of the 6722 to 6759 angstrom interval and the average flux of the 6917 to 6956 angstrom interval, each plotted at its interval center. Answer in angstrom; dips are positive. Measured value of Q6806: 2.0 angstrom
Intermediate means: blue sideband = 24.5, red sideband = 23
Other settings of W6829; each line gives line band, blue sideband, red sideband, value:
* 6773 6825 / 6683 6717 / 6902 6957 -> 0.91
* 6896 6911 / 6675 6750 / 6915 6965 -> 0.76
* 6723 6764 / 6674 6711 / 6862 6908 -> -1.60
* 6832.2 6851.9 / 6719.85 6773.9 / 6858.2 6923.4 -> 0.67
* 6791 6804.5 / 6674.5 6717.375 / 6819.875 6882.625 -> 1.14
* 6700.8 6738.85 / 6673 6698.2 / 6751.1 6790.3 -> -2.22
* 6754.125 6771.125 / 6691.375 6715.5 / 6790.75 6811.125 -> -1.06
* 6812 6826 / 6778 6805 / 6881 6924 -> -0.82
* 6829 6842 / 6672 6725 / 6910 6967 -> 1.28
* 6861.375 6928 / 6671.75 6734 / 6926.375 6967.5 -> 0.31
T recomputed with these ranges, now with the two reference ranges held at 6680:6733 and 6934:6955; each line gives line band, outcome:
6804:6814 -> 0.70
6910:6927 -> -0.99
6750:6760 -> 0.49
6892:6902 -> 0.26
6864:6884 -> 0.53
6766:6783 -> 0.66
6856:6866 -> 0.11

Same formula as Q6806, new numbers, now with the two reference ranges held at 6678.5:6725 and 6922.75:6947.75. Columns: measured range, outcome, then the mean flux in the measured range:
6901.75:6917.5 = 0.48 angstrom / 22.7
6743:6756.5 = 0.71 angstrom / 22.7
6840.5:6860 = -0.16 angstrom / 23.8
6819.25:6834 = 0.38 angstrom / 23.1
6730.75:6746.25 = -0.65 angstrom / 24.9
